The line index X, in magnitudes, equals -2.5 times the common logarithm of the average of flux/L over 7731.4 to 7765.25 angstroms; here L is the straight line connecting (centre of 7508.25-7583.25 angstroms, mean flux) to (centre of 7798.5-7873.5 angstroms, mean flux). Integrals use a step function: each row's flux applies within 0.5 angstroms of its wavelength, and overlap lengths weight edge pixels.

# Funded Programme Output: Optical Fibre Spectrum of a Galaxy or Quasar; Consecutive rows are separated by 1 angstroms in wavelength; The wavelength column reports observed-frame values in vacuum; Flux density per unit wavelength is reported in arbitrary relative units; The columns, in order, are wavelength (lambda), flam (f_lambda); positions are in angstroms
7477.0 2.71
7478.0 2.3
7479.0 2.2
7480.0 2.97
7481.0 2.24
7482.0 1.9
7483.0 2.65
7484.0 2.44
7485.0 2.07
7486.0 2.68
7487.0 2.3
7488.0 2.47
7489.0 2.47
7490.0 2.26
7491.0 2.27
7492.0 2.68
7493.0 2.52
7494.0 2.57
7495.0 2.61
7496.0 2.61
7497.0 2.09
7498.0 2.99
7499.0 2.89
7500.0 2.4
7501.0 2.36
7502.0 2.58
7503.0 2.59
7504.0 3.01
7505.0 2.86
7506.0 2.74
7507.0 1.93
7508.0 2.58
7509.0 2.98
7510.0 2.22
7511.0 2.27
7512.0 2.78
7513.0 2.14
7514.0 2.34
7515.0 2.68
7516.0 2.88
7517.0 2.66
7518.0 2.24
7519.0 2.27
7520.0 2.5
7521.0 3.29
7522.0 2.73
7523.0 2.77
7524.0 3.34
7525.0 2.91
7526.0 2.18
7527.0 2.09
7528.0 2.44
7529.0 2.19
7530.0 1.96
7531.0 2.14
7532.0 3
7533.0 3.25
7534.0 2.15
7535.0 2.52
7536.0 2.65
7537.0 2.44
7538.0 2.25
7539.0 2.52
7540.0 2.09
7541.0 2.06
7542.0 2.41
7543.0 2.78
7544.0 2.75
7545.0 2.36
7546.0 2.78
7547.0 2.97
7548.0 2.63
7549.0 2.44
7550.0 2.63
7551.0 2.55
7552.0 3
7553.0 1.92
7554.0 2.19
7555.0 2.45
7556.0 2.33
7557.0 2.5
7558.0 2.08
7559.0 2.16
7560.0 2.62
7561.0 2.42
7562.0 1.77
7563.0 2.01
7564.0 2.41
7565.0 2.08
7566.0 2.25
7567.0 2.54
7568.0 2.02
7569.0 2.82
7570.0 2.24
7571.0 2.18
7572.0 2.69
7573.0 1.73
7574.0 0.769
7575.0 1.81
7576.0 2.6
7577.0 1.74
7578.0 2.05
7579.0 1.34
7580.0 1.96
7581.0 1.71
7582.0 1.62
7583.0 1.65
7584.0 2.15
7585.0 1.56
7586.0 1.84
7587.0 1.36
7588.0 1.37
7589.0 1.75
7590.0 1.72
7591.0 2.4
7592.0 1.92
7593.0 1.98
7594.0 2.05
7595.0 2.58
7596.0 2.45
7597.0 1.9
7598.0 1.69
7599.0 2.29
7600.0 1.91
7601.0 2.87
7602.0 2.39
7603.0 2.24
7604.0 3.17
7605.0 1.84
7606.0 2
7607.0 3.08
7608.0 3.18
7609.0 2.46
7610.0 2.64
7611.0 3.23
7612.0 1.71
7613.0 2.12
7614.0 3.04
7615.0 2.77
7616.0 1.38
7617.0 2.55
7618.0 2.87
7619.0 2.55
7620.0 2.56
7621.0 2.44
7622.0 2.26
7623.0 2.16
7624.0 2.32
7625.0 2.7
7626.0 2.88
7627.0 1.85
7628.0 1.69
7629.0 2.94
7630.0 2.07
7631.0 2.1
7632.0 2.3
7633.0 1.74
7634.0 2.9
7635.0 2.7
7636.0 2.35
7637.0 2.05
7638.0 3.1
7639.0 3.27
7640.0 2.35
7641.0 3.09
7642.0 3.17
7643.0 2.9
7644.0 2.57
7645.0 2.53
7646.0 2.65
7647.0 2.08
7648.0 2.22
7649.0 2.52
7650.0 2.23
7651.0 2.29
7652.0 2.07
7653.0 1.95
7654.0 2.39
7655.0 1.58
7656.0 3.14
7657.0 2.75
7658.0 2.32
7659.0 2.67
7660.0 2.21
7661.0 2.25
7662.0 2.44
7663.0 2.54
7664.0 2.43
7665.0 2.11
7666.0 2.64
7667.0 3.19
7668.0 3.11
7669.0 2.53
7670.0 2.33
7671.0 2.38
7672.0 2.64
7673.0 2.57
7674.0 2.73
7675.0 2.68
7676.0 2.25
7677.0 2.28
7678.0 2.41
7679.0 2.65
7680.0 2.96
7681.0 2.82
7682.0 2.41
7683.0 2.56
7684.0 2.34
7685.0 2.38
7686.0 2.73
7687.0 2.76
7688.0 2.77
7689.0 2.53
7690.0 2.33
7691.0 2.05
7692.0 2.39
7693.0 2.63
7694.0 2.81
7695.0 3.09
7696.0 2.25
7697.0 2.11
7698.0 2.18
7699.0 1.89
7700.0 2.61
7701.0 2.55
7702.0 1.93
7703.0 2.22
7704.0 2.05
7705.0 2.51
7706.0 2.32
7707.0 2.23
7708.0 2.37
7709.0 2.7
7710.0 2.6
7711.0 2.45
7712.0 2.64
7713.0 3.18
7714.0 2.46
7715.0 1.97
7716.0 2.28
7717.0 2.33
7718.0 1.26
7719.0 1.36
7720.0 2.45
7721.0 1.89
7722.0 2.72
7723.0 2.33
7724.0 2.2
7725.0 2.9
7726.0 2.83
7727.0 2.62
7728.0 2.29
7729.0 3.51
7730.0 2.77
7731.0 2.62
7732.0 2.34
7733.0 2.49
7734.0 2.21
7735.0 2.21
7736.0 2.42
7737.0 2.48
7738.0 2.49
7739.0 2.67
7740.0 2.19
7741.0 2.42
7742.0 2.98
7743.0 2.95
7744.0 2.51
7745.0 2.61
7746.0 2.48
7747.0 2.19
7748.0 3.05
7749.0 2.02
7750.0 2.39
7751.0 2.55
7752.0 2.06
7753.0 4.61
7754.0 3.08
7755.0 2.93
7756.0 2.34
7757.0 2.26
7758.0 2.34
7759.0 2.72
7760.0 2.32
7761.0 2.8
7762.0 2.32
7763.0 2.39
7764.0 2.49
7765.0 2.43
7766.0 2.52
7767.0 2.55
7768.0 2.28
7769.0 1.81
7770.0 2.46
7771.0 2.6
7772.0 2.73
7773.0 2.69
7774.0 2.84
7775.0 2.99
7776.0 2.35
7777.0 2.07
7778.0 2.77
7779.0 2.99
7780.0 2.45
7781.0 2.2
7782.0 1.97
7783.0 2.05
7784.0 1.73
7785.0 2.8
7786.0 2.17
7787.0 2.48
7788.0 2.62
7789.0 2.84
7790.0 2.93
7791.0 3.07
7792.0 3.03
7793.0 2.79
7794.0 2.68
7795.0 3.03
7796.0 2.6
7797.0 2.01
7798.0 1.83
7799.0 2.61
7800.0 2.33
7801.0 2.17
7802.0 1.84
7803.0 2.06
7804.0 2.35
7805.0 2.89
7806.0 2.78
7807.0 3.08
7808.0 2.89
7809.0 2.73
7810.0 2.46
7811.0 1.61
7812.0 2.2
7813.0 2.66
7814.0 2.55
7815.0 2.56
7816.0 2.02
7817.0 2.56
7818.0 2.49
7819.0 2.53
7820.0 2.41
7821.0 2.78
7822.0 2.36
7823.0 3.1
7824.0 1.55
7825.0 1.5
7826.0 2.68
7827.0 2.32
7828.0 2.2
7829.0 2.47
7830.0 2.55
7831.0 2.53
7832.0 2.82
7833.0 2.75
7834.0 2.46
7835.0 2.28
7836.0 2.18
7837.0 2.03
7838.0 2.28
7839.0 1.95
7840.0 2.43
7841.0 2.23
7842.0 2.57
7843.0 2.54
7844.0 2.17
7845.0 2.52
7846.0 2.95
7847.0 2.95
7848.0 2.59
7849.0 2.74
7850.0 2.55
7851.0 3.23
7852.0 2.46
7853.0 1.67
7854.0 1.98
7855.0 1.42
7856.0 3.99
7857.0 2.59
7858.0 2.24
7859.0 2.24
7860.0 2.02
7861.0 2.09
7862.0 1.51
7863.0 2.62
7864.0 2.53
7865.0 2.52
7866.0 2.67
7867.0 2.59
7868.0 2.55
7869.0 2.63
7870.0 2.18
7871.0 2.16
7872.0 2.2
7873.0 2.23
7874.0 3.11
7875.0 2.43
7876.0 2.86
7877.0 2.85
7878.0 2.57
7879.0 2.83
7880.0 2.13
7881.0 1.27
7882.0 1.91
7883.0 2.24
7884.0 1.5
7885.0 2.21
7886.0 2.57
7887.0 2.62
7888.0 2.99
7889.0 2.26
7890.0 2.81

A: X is -0.07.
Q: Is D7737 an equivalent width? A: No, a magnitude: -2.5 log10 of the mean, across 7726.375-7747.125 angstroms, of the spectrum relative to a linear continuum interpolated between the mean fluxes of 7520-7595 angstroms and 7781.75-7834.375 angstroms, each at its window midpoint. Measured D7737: -0.06 mag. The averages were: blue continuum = 2.26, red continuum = 2.46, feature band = 2.55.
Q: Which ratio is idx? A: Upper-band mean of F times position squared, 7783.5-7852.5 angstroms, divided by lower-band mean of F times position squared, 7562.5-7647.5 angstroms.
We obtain 1.2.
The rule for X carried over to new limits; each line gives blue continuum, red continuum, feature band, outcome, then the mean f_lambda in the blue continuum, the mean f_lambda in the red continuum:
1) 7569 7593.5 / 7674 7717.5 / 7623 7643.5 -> -0.18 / 1.86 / 2.46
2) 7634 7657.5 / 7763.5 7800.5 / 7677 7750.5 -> 0.03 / 2.53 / 2.51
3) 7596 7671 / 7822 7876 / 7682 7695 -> -0.04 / 2.45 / 2.41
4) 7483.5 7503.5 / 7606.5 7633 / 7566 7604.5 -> 0.21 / 2.49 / 2.44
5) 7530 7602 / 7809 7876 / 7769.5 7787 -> -0.04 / 2.21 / 2.41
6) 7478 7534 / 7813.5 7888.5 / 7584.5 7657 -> 0.06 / 2.53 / 2.41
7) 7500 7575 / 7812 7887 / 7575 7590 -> 0.35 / 2.44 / 2.4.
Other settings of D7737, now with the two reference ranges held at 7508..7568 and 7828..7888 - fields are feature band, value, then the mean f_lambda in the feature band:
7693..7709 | 0.035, 2.36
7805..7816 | -0.055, 2.54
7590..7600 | 0.168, 2.11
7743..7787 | -0.038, 2.51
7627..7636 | 0.078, 2.28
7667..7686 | -0.058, 2.58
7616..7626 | 0.000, 2.45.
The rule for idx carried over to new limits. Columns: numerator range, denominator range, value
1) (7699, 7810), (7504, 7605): 1.14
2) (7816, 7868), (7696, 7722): 1.10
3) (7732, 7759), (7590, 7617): 1.14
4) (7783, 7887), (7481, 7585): 1.10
